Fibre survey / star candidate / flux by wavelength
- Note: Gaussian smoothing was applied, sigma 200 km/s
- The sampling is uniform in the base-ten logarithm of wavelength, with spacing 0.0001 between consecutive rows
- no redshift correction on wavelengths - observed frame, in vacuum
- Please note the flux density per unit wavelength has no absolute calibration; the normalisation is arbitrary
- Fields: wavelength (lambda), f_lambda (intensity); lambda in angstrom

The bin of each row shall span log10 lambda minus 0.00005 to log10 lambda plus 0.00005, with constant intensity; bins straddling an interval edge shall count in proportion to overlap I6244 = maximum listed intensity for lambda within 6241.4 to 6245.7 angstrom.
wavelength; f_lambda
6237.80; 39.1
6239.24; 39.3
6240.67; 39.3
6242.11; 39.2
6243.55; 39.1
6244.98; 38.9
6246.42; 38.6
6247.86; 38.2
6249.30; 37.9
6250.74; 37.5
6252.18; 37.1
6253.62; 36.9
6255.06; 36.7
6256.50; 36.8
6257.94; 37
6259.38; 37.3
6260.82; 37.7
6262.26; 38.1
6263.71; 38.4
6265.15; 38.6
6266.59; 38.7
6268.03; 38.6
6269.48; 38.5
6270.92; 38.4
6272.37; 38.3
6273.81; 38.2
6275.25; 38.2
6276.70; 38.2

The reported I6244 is 39.2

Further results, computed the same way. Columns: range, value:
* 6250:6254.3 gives 37.5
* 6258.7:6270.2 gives 38.7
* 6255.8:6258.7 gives 37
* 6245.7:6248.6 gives 38.6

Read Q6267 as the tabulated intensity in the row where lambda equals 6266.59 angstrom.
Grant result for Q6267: 38.7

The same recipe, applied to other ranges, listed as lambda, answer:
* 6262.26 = 38.1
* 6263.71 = 38.4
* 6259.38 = 37.3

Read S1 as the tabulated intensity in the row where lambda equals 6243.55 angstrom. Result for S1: 39.1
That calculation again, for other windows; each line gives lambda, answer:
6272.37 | 38.3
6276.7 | 38.2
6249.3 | 37.9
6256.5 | 36.8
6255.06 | 36.7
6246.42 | 38.6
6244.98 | 38.9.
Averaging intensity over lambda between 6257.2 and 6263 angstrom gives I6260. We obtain 37.5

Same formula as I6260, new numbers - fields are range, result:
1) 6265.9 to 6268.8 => 38.6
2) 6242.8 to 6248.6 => 38.7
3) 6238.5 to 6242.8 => 39.3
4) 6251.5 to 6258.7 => 36.9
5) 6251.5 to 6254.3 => 37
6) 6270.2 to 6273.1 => 38.4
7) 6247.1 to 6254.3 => 37.5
